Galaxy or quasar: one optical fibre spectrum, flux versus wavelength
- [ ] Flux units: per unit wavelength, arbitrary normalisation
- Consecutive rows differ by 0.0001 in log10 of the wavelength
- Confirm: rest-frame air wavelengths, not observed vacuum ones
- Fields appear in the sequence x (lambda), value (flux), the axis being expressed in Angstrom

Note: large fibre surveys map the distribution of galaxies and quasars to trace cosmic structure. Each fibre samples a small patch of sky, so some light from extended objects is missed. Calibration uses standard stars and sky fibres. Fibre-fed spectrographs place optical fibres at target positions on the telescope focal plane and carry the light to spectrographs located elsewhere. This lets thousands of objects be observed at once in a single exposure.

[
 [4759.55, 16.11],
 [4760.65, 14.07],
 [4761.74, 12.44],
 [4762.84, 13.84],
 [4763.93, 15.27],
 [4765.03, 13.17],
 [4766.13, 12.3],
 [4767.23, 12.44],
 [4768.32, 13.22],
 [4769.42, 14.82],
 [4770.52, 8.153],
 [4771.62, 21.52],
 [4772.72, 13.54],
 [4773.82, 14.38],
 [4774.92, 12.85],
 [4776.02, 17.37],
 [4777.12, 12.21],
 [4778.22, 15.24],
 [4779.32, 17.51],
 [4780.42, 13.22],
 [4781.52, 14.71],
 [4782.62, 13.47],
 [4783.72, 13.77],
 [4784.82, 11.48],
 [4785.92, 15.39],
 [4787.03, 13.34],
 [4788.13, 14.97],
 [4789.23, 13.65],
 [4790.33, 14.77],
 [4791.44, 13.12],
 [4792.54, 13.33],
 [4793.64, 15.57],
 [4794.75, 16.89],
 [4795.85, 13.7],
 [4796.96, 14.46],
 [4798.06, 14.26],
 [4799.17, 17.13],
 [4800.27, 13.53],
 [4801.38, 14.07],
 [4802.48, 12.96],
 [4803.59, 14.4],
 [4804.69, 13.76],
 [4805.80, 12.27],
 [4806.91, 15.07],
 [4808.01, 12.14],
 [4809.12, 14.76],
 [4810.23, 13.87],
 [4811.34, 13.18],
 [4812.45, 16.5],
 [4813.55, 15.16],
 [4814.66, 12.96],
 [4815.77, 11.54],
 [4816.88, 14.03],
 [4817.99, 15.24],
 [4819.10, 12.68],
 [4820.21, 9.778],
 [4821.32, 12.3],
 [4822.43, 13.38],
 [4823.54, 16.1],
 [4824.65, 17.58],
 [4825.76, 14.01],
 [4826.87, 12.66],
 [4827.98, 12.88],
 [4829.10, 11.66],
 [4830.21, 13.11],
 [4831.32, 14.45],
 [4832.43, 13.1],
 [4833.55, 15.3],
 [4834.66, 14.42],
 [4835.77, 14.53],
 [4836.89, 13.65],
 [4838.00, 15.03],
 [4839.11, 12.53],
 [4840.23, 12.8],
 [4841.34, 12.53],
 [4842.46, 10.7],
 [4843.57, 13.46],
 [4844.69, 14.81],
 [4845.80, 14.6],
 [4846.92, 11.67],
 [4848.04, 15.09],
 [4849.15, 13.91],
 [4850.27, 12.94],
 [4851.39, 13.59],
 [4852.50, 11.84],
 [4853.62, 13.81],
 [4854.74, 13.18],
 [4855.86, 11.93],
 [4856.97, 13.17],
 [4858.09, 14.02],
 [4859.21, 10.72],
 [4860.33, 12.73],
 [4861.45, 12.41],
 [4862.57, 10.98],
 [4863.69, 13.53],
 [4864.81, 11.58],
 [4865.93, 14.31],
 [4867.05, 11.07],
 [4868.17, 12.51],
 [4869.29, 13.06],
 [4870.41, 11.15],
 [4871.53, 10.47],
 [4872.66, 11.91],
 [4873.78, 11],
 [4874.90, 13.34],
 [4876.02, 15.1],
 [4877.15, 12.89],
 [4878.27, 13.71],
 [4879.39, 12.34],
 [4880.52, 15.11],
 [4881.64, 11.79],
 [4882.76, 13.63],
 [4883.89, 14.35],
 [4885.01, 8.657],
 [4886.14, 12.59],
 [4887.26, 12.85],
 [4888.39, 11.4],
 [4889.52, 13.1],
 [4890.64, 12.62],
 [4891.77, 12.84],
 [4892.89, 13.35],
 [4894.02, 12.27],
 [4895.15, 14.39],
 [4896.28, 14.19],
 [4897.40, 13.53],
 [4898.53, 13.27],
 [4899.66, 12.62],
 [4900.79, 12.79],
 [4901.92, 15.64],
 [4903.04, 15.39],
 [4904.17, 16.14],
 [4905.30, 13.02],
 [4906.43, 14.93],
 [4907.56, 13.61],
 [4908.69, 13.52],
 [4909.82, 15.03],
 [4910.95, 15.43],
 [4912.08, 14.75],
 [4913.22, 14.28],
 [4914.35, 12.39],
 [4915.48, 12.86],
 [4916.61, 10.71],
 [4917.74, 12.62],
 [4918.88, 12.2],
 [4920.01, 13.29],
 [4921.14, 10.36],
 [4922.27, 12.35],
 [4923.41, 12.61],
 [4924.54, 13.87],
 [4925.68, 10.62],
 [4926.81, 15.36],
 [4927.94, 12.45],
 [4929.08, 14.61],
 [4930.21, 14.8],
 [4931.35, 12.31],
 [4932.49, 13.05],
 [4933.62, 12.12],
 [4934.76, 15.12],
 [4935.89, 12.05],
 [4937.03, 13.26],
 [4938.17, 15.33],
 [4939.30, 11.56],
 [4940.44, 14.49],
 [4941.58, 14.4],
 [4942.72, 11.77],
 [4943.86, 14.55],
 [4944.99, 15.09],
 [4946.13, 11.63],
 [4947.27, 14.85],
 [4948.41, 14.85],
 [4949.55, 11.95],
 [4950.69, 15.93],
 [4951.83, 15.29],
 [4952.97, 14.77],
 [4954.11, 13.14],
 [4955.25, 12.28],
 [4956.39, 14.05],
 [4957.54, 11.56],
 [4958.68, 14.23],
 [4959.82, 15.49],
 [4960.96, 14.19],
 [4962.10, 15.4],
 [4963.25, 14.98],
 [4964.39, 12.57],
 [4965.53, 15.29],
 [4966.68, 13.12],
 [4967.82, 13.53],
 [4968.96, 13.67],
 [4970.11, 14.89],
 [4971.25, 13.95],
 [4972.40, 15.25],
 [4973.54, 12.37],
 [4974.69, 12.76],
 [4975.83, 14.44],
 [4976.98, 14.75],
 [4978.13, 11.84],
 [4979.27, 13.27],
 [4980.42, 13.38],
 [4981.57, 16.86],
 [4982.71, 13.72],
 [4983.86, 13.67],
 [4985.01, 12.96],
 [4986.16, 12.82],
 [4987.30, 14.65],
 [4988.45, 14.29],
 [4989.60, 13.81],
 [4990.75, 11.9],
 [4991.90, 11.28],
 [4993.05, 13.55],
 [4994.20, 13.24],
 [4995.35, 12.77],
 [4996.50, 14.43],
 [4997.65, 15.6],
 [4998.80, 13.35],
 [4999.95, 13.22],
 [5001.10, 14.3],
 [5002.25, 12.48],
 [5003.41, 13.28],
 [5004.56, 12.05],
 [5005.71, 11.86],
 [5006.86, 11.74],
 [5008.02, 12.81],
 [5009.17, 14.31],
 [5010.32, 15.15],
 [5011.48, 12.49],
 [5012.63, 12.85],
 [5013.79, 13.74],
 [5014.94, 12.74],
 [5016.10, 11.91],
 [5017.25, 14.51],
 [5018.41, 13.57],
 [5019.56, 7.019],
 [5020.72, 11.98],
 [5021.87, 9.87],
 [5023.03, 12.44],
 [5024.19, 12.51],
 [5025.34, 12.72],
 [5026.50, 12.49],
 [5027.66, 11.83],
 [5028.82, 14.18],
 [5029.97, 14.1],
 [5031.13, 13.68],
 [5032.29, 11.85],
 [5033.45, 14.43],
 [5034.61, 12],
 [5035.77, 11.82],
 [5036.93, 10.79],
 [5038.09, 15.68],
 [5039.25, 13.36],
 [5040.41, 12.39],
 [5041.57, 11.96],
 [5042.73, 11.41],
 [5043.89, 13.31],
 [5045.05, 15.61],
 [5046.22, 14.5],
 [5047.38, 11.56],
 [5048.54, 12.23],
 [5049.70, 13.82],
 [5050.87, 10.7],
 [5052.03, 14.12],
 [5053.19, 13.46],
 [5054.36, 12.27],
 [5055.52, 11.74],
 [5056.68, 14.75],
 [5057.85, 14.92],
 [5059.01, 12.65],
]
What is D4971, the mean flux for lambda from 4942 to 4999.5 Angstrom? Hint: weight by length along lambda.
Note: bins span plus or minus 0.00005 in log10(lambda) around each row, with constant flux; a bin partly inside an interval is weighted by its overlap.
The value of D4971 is 13.8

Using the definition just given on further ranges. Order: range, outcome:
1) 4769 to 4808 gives 14.3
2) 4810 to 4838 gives 13.8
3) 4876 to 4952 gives 13.4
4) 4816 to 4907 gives 13.2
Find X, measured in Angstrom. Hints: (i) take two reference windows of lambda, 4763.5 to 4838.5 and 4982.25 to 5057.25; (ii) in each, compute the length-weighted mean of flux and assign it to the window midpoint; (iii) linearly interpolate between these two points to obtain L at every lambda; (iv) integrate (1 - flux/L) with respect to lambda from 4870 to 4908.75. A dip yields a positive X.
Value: 1.3 Angstrom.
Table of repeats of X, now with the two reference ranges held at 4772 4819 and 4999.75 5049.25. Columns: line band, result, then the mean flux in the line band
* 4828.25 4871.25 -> 2.6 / 13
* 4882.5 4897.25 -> 0.9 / 12.8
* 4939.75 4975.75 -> -2.1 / 13.9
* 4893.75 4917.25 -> -0.6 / 13.9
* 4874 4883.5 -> 0.2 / 13.4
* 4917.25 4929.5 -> 0.6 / 12.7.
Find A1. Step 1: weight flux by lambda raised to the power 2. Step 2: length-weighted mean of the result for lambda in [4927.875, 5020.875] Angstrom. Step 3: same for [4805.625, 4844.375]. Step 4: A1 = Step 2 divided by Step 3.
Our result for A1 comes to 1.06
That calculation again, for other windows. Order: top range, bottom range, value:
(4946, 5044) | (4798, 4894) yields 1.07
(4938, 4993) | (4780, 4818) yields 1.05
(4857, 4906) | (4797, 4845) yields 0.96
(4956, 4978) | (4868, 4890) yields 1.15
